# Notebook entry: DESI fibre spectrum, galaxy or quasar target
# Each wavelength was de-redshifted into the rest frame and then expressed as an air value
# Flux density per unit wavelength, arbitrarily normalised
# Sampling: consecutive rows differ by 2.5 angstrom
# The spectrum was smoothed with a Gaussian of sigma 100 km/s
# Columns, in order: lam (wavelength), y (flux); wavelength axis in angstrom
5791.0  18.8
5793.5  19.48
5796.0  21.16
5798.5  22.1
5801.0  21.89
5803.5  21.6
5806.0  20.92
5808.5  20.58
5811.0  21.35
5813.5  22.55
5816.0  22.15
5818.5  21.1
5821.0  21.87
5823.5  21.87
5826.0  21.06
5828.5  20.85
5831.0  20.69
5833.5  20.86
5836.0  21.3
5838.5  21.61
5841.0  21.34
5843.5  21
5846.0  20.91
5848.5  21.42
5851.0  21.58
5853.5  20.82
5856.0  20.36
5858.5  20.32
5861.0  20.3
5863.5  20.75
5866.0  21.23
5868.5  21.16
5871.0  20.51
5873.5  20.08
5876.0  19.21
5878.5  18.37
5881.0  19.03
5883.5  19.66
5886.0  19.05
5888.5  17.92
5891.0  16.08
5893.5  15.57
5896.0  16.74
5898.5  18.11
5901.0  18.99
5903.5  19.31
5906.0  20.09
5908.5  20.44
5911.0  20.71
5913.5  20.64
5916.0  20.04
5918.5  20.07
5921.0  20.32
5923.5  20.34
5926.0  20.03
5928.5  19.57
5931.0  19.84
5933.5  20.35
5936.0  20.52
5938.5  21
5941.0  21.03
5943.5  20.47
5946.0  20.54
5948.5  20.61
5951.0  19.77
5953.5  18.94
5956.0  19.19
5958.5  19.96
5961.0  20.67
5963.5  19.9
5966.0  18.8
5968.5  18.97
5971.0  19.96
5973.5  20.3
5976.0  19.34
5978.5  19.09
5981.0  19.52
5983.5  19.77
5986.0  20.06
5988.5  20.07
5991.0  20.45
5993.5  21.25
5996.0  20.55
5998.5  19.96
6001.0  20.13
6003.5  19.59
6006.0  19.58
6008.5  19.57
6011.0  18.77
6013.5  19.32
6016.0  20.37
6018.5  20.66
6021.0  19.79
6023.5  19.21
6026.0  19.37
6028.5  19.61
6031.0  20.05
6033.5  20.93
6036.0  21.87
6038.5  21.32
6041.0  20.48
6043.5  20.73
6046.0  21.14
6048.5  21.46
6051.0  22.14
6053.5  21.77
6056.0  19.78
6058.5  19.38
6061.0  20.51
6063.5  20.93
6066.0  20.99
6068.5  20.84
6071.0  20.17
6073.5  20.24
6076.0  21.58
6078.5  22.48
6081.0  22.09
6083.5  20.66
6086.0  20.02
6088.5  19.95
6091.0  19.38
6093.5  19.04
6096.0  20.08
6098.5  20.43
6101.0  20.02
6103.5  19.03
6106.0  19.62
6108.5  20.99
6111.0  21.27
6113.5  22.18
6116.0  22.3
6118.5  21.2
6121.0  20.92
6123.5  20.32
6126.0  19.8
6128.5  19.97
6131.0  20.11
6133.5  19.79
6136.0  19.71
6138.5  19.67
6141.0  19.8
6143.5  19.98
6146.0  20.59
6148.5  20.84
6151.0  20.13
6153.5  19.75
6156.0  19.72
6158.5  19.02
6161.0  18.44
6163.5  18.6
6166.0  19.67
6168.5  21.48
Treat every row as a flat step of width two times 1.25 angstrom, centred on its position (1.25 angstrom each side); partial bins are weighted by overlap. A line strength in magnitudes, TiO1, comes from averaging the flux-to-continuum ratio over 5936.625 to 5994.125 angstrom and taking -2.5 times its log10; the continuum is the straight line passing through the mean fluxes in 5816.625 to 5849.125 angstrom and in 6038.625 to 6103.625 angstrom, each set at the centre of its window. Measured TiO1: 0.05 mag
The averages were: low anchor 21.2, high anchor 20.6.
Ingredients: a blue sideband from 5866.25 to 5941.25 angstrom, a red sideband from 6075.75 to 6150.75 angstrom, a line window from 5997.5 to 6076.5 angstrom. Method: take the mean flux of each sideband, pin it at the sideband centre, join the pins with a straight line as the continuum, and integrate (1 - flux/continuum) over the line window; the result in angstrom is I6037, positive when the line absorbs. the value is -1.1 angstrom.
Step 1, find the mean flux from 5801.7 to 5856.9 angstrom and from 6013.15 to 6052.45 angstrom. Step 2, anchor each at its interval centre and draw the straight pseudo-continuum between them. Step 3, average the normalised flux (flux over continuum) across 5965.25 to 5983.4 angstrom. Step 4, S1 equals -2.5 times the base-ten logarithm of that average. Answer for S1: 0.070 mag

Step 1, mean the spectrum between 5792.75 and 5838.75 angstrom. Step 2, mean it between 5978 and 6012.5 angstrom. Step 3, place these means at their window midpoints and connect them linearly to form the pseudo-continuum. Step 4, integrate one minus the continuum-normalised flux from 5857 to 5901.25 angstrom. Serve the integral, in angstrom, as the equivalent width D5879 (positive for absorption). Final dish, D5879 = 3.7 angstrom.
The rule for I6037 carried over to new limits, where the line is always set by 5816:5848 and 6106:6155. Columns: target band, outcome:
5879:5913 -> 3.9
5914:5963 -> 1.9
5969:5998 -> 1.2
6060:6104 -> 0.2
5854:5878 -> 0.9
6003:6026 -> 1.3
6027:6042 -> 0.0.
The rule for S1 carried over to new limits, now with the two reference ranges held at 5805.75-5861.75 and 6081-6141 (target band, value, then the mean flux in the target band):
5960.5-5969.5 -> 0.07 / 19.5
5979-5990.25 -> 0.05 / 19.8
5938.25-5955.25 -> 0.03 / 20.3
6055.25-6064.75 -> 0.02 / 20.2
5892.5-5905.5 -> 0.17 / 17.9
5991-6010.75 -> 0.03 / 20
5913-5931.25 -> 0.04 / 20.1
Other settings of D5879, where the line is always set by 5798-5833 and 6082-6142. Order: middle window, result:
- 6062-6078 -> -0.34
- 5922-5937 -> 0.63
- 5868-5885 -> 1.25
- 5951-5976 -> 1.48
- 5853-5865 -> 0.43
